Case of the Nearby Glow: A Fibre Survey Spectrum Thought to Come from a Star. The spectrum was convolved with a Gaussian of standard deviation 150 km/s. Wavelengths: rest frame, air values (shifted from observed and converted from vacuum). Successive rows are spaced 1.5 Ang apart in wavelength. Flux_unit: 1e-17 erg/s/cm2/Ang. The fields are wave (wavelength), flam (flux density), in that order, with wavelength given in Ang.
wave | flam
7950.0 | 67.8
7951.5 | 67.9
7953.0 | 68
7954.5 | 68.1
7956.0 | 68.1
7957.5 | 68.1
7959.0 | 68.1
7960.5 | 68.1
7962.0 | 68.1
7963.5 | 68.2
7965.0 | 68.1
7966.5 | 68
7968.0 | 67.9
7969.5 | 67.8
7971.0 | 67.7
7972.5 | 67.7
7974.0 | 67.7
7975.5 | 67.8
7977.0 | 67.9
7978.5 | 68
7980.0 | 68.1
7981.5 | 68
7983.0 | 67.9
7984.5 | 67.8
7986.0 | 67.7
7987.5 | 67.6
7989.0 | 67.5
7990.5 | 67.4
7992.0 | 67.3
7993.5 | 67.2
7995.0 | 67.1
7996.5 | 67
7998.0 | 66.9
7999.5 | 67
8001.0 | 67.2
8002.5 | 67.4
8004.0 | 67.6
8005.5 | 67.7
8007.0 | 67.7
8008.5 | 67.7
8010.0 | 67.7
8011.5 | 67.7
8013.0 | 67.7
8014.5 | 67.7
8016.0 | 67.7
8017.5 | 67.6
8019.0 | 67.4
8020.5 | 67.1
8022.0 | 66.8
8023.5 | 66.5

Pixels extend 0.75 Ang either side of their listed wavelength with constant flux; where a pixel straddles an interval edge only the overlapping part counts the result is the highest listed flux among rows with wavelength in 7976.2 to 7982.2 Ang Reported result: 68.1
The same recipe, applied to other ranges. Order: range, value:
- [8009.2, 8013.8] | 67.7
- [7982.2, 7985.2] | 67.9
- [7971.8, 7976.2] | 67.8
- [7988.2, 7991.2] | 67.5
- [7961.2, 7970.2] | 68.2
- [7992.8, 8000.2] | 67.2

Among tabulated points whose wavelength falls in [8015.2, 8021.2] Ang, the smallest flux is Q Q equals 67.1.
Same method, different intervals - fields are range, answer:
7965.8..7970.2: 67.8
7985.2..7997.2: 67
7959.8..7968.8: 67.9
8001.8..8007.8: 67.4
